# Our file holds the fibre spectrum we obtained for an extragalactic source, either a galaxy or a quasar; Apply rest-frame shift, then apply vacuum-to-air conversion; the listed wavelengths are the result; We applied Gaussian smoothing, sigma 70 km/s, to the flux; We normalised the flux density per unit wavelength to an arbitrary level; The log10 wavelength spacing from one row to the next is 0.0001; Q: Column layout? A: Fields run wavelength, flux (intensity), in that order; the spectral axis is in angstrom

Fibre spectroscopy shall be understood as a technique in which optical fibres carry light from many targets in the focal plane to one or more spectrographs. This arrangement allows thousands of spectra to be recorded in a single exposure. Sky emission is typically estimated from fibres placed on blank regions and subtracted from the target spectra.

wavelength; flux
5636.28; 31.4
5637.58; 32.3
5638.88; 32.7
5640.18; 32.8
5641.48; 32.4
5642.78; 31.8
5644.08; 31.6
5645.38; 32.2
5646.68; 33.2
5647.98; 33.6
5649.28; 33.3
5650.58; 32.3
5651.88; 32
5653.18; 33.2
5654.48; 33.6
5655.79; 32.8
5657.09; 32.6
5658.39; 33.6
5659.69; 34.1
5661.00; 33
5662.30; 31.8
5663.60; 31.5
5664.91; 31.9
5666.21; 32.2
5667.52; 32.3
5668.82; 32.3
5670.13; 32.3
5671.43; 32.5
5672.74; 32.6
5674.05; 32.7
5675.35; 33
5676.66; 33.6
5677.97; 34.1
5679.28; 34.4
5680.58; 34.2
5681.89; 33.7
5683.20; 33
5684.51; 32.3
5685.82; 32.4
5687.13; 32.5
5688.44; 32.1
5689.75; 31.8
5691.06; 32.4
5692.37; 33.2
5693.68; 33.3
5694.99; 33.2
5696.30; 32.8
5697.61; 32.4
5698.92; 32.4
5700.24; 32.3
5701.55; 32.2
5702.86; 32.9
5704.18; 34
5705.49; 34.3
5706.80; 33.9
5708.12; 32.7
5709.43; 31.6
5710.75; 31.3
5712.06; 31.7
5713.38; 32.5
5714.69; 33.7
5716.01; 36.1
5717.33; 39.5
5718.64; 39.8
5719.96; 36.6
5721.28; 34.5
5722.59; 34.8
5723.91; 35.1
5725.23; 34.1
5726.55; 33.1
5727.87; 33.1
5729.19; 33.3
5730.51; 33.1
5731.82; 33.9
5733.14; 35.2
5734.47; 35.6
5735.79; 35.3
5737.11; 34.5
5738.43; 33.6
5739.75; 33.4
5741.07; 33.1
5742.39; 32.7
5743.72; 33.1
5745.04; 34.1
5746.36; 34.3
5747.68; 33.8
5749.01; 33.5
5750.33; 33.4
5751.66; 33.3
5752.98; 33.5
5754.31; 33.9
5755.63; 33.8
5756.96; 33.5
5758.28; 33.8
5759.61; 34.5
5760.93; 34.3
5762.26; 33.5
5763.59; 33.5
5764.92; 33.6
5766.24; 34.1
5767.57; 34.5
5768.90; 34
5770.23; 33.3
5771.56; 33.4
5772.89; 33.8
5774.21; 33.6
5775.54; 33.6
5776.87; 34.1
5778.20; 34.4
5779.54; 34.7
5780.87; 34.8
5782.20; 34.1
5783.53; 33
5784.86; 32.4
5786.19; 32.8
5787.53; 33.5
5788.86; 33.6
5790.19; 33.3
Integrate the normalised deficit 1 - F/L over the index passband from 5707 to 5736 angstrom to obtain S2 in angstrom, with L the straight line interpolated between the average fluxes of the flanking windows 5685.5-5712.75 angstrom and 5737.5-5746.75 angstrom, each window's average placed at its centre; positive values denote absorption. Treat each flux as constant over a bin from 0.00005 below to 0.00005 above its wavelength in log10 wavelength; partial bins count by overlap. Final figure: -1.12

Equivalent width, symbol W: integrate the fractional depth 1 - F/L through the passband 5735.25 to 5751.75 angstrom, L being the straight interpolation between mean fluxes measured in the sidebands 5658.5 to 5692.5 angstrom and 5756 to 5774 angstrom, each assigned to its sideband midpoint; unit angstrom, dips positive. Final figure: -0.1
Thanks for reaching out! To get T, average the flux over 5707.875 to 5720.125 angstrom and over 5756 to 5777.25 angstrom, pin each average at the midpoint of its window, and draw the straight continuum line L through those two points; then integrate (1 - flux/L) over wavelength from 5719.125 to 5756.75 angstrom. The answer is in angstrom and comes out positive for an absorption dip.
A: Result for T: 0.2 angstrom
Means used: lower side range 34.5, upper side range 33.8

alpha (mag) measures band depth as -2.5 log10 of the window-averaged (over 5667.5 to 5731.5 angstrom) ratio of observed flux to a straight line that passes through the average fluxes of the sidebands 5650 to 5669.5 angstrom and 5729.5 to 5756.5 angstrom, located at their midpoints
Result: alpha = -0.01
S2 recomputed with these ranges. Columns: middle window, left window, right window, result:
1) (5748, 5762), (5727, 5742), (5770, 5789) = 0.0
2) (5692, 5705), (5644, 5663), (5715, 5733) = 0.5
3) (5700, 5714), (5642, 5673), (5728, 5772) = 0.2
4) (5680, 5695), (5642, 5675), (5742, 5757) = 0.0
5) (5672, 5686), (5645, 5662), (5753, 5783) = 0.0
